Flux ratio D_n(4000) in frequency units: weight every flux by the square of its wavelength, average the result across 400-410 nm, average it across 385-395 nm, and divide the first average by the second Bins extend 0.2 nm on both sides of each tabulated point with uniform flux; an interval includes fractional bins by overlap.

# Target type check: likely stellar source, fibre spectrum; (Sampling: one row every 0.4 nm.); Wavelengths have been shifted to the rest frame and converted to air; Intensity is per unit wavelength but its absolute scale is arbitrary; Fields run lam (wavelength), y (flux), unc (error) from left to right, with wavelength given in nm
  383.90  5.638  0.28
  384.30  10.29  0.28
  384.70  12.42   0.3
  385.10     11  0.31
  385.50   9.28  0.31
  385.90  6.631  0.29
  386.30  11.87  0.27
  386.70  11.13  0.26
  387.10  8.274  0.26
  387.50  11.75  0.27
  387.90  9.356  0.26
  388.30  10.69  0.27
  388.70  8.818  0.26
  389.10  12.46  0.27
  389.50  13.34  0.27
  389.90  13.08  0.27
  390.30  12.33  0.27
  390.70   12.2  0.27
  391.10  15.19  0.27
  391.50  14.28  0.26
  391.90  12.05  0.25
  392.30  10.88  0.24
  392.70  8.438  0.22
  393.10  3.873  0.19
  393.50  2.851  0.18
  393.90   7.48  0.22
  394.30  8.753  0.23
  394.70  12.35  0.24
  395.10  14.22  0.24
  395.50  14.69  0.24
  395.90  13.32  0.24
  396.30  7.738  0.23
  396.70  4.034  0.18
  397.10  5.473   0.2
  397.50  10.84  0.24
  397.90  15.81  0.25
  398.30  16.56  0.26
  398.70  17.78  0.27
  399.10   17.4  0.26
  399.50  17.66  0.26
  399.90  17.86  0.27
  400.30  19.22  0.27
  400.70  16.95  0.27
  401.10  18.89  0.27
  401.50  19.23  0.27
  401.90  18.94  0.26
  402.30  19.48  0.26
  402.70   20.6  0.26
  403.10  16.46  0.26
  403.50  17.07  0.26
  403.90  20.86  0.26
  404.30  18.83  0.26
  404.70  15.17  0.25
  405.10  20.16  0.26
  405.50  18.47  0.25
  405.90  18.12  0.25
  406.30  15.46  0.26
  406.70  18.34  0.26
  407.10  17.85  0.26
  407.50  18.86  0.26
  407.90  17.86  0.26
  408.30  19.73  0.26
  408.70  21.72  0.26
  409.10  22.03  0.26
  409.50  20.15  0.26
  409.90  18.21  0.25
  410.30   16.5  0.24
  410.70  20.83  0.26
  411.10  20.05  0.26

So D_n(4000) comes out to 1.95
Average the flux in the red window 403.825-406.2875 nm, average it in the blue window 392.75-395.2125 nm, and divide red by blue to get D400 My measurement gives 2.27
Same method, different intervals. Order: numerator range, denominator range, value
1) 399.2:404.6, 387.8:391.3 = 1.54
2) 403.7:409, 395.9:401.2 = 1.31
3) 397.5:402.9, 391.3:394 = 2.09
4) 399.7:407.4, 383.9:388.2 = 1.83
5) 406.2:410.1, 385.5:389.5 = 1.87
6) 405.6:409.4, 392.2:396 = 1.98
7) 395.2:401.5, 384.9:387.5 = 1.46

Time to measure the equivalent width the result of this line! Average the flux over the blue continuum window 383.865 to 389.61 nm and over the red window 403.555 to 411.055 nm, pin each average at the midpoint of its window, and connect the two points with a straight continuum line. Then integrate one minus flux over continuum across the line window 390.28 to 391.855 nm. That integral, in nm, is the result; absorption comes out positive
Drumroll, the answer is -0.184 nm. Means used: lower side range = 10.3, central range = 13.5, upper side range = 18.8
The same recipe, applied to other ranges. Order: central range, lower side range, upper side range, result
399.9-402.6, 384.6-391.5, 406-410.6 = -0.43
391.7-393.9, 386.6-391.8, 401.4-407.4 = 0.93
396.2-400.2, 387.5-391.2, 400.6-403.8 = 0.78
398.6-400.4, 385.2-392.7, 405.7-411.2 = -0.29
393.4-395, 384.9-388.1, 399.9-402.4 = 0.66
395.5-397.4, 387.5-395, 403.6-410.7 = 0.66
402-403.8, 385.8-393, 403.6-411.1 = -0.17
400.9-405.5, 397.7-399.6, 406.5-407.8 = -0.26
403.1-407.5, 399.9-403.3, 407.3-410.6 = 0.24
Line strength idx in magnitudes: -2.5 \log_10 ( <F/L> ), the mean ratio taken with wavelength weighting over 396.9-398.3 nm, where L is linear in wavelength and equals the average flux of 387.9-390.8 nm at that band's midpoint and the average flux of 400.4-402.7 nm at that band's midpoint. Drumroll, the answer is 0.397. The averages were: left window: 11.7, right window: 18.9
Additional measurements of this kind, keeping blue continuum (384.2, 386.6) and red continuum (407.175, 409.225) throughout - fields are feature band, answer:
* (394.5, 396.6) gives 0.20 mag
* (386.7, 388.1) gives 0.12 mag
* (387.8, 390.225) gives 0.04 mag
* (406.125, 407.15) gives 0.12 mag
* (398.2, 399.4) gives -0.09 mag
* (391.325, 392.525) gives 0.06 mag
